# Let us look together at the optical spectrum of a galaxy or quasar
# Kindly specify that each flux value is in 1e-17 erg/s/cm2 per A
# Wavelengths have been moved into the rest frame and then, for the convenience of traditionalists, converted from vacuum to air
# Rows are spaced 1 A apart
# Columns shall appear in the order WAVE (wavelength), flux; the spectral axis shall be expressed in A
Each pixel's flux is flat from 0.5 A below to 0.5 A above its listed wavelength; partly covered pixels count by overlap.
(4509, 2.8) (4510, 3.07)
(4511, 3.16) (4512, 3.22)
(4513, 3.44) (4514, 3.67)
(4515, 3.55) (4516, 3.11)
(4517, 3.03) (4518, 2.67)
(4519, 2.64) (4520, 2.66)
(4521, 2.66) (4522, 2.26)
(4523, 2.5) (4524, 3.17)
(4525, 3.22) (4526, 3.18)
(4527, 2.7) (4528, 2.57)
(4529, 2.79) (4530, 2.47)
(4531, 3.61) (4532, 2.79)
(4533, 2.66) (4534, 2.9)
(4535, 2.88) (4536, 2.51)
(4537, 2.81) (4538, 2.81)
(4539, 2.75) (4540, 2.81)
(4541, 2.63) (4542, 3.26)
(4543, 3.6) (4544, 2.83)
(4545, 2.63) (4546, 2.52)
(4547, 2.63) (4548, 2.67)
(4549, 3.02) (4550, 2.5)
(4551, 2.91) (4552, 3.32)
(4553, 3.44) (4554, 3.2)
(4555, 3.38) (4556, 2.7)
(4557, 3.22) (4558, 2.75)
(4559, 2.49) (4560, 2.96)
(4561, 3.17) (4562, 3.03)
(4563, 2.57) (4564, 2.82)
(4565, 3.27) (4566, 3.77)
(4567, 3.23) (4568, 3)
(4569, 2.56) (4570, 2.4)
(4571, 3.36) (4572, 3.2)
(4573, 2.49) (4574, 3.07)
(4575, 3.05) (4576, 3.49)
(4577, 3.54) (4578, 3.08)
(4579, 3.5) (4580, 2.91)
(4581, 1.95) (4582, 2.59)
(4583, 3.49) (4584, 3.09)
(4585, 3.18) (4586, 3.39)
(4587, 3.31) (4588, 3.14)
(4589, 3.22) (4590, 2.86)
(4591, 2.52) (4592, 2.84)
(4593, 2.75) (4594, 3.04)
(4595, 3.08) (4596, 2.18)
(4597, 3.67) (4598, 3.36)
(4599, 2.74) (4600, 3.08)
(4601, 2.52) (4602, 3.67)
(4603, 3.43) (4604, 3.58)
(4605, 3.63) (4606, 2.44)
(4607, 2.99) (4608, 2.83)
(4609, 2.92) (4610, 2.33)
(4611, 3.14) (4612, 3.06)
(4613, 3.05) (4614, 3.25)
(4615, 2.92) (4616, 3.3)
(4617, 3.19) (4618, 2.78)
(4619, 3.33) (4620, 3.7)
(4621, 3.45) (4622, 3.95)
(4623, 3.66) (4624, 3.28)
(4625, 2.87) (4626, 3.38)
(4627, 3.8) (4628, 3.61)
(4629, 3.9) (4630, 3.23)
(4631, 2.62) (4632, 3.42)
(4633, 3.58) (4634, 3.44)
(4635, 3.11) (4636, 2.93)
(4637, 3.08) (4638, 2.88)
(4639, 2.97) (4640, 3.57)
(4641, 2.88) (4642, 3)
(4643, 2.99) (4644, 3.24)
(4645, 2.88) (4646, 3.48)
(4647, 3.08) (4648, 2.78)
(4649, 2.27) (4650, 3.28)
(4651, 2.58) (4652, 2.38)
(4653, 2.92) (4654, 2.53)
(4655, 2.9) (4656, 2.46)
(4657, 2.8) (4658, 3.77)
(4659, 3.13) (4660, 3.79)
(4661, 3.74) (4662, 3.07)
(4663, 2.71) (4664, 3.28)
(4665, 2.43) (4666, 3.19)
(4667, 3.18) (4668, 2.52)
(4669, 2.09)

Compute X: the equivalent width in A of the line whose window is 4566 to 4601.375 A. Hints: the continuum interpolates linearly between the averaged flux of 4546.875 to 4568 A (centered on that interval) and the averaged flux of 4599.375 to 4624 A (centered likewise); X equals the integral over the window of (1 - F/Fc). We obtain 0.9 A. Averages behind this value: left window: 3.01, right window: 3.17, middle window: 3.01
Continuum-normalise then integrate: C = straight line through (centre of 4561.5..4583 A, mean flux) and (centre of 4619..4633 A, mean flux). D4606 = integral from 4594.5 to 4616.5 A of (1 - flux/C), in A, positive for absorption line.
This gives 1.5 A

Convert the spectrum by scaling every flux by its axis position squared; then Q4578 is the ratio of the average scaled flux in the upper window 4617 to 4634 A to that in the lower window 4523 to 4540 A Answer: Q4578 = 1.24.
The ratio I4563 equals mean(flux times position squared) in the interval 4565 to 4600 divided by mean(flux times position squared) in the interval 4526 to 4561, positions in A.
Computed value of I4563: 1.1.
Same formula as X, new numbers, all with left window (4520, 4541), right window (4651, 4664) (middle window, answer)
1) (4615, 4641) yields -3.0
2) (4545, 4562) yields -0.5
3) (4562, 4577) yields -0.9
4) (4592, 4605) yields -0.9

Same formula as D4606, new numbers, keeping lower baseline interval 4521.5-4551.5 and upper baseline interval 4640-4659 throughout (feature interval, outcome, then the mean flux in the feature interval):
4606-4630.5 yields -2.8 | 3.23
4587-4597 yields -0.1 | 2.91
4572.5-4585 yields -0.7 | 3.03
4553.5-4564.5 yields -0.4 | 2.94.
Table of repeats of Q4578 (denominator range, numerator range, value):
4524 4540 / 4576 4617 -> 1.10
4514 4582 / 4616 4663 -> 1.12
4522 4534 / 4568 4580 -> 1.09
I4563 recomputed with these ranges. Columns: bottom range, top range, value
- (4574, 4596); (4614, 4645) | 1.10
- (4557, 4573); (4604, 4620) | 1.05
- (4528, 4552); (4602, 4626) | 1.16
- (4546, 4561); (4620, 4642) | 1.17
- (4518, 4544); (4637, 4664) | 1.12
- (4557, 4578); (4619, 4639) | 1.14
